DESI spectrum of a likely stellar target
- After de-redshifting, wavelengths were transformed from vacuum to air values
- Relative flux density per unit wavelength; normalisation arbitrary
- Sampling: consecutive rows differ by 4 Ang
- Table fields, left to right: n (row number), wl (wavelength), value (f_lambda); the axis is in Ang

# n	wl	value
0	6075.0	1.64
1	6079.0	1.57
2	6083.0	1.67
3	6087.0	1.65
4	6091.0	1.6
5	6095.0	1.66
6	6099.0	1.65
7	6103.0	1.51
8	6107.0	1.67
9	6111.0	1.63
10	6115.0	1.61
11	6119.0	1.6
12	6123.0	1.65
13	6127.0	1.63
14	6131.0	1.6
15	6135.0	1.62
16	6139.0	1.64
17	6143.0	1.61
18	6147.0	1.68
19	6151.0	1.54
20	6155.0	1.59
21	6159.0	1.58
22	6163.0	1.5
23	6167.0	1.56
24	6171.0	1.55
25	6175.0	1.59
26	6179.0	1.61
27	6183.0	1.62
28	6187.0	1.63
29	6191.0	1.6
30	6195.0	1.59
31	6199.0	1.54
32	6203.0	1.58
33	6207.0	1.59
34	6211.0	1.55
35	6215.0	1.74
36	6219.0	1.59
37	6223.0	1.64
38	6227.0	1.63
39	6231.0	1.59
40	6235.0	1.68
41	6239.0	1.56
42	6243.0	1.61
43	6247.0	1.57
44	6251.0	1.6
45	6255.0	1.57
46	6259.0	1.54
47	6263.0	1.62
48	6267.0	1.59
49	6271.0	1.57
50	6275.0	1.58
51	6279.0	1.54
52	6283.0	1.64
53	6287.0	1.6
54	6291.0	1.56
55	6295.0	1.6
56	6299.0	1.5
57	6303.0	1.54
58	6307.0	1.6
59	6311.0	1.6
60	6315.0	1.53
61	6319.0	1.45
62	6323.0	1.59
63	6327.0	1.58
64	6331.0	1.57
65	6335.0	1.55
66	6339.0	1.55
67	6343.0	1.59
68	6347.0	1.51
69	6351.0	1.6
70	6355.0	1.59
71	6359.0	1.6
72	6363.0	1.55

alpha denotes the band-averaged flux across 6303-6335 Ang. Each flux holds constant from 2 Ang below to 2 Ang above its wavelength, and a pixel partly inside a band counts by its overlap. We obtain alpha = 1.56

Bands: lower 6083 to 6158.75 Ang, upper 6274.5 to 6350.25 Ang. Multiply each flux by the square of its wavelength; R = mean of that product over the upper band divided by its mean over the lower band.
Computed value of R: 1.0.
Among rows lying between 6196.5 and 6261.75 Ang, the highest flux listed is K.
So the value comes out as 1.74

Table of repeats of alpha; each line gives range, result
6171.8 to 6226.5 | 1.6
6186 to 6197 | 1.6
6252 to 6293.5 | 1.58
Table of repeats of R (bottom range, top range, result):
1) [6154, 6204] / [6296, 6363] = 1.04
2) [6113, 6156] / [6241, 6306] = 1.02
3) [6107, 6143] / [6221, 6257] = 1.03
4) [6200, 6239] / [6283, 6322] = 0.99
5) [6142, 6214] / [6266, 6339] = 1.03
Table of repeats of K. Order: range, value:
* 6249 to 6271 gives 1.62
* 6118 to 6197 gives 1.68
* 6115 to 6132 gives 1.65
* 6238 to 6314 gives 1.64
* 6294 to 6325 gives 1.6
